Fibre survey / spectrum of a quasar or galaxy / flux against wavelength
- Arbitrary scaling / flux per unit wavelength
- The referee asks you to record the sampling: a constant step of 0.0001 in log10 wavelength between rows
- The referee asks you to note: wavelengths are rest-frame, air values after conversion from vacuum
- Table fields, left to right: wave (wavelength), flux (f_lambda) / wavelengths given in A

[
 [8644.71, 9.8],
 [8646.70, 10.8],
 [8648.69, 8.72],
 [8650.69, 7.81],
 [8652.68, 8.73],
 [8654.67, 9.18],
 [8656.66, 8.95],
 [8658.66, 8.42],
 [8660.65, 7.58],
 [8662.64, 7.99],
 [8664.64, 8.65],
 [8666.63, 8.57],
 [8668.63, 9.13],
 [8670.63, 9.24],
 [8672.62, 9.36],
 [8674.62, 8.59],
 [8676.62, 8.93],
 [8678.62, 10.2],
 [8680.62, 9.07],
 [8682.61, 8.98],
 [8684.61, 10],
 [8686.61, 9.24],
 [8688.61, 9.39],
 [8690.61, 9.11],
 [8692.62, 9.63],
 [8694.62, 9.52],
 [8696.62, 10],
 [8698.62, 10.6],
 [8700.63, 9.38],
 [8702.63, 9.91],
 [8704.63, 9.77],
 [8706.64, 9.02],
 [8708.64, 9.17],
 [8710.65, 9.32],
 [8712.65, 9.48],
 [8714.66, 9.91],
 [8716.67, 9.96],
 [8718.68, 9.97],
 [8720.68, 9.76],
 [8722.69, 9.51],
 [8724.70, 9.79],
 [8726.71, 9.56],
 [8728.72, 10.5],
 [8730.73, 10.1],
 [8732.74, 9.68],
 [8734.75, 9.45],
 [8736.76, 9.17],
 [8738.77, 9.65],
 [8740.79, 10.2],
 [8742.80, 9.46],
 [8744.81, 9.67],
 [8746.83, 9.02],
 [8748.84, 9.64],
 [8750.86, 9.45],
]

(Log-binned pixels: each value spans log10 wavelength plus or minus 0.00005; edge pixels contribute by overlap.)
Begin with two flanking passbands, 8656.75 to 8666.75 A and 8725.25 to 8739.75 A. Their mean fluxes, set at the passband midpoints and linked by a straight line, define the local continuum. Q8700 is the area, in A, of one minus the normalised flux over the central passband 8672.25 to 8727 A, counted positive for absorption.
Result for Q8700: -3.0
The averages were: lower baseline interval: 8.28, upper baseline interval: 9.73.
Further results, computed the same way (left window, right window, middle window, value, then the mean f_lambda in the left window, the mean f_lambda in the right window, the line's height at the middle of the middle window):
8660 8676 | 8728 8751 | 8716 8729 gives -0.6 A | 8.67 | 9.66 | 9.43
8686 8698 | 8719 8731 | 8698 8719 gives 0.1 A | 9.52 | 9.86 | 9.69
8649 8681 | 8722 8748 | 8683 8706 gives -1.3 A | 8.77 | 9.68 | 9.15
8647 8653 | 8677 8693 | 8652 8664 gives 0.5 A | 8.65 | 9.42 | 8.83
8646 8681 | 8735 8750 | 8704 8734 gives -1.2 A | 8.86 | 9.54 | 9.34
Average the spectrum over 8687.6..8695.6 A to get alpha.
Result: 9.41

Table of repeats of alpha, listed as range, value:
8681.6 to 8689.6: 9.41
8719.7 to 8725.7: 9.68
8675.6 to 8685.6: 9.44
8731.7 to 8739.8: 9.49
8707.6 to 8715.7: 9.47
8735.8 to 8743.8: 9.62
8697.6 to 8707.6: 9.74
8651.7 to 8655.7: 8.97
